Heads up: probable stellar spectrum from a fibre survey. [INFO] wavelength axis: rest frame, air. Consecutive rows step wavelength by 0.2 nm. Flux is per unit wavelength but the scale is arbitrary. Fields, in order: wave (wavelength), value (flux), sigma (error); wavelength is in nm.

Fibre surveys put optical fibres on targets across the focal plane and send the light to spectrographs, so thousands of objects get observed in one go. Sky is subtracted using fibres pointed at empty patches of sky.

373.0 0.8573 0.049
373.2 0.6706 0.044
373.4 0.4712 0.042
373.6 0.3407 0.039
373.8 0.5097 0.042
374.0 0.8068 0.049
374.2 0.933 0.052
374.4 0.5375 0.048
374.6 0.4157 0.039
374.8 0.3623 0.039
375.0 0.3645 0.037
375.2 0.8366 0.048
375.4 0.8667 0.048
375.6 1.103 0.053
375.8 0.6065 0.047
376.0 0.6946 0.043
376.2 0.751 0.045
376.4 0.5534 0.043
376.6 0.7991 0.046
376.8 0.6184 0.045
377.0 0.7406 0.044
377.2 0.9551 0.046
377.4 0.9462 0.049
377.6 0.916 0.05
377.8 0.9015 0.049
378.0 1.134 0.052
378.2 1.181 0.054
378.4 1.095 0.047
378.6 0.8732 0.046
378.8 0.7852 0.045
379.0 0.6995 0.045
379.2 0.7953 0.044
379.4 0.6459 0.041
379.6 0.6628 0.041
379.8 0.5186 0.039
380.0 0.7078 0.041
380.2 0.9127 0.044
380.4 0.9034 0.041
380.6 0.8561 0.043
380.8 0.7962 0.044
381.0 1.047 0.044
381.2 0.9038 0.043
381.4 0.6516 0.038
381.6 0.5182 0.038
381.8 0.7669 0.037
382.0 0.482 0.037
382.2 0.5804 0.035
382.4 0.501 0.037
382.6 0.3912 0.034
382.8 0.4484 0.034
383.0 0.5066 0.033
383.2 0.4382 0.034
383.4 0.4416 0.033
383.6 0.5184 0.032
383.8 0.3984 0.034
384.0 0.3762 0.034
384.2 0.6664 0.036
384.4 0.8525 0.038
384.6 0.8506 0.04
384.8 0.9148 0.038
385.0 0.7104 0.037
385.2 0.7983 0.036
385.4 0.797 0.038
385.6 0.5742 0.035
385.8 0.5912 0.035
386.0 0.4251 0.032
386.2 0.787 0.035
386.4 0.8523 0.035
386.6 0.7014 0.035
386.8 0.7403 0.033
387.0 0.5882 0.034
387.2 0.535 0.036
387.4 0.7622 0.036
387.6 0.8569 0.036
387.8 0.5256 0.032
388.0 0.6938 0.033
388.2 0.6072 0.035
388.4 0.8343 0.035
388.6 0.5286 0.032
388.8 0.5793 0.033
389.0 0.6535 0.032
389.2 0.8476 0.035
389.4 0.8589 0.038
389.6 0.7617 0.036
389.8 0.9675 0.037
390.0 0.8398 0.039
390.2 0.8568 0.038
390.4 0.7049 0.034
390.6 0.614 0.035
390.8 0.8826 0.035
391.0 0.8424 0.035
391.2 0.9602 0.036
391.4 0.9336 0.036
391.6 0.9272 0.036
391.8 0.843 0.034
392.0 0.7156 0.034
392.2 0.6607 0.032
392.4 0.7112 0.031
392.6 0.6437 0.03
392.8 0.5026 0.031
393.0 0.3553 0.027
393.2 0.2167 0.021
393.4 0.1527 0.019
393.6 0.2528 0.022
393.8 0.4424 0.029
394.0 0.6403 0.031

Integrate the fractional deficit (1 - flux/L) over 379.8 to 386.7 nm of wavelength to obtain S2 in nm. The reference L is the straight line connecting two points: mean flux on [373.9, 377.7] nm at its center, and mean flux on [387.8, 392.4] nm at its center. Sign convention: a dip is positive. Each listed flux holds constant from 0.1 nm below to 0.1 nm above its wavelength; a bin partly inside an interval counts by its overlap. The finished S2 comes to 0.78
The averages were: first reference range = 0.727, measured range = 0.665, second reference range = 0.771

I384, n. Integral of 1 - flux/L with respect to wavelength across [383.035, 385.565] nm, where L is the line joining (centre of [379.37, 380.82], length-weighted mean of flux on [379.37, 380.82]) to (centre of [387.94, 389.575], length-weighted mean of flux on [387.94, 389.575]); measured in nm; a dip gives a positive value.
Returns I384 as 0.30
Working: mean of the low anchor 0.753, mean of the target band 0.641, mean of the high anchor 0.703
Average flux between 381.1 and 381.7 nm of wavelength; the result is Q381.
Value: 0.691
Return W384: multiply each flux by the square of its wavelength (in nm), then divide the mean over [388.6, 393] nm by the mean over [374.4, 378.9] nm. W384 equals 1.0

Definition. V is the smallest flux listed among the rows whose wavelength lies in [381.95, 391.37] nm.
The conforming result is 0.3762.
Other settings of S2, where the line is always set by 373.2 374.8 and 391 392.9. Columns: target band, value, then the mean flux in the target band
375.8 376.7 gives -0.15 nm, 0.689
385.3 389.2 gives 0.26 nm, 0.67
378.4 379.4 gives -0.29 nm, 0.805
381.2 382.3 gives 0.04 nm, 0.627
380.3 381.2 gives -0.36 nm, 0.901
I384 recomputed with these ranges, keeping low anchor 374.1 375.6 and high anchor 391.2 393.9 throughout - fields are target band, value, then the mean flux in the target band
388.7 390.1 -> -0.46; 0.787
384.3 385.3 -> -0.35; 0.825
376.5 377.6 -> -0.31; 0.821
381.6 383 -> 0.21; 0.526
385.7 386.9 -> -0.16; 0.683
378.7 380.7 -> -0.38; 0.749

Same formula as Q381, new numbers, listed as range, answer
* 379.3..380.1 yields 0.634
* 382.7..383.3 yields 0.464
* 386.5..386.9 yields 0.721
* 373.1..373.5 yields 0.571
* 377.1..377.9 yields 0.93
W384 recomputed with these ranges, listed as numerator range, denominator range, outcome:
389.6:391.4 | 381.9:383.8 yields 1.83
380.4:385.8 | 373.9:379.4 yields 0.85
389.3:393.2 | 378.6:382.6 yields 1.11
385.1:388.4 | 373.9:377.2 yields 1.04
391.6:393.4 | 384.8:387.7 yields 0.85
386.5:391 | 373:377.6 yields 1.14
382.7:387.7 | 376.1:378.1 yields 0.81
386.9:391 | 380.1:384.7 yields 1.17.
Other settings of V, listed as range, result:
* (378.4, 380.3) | 0.5186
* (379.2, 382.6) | 0.3912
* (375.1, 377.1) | 0.5534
